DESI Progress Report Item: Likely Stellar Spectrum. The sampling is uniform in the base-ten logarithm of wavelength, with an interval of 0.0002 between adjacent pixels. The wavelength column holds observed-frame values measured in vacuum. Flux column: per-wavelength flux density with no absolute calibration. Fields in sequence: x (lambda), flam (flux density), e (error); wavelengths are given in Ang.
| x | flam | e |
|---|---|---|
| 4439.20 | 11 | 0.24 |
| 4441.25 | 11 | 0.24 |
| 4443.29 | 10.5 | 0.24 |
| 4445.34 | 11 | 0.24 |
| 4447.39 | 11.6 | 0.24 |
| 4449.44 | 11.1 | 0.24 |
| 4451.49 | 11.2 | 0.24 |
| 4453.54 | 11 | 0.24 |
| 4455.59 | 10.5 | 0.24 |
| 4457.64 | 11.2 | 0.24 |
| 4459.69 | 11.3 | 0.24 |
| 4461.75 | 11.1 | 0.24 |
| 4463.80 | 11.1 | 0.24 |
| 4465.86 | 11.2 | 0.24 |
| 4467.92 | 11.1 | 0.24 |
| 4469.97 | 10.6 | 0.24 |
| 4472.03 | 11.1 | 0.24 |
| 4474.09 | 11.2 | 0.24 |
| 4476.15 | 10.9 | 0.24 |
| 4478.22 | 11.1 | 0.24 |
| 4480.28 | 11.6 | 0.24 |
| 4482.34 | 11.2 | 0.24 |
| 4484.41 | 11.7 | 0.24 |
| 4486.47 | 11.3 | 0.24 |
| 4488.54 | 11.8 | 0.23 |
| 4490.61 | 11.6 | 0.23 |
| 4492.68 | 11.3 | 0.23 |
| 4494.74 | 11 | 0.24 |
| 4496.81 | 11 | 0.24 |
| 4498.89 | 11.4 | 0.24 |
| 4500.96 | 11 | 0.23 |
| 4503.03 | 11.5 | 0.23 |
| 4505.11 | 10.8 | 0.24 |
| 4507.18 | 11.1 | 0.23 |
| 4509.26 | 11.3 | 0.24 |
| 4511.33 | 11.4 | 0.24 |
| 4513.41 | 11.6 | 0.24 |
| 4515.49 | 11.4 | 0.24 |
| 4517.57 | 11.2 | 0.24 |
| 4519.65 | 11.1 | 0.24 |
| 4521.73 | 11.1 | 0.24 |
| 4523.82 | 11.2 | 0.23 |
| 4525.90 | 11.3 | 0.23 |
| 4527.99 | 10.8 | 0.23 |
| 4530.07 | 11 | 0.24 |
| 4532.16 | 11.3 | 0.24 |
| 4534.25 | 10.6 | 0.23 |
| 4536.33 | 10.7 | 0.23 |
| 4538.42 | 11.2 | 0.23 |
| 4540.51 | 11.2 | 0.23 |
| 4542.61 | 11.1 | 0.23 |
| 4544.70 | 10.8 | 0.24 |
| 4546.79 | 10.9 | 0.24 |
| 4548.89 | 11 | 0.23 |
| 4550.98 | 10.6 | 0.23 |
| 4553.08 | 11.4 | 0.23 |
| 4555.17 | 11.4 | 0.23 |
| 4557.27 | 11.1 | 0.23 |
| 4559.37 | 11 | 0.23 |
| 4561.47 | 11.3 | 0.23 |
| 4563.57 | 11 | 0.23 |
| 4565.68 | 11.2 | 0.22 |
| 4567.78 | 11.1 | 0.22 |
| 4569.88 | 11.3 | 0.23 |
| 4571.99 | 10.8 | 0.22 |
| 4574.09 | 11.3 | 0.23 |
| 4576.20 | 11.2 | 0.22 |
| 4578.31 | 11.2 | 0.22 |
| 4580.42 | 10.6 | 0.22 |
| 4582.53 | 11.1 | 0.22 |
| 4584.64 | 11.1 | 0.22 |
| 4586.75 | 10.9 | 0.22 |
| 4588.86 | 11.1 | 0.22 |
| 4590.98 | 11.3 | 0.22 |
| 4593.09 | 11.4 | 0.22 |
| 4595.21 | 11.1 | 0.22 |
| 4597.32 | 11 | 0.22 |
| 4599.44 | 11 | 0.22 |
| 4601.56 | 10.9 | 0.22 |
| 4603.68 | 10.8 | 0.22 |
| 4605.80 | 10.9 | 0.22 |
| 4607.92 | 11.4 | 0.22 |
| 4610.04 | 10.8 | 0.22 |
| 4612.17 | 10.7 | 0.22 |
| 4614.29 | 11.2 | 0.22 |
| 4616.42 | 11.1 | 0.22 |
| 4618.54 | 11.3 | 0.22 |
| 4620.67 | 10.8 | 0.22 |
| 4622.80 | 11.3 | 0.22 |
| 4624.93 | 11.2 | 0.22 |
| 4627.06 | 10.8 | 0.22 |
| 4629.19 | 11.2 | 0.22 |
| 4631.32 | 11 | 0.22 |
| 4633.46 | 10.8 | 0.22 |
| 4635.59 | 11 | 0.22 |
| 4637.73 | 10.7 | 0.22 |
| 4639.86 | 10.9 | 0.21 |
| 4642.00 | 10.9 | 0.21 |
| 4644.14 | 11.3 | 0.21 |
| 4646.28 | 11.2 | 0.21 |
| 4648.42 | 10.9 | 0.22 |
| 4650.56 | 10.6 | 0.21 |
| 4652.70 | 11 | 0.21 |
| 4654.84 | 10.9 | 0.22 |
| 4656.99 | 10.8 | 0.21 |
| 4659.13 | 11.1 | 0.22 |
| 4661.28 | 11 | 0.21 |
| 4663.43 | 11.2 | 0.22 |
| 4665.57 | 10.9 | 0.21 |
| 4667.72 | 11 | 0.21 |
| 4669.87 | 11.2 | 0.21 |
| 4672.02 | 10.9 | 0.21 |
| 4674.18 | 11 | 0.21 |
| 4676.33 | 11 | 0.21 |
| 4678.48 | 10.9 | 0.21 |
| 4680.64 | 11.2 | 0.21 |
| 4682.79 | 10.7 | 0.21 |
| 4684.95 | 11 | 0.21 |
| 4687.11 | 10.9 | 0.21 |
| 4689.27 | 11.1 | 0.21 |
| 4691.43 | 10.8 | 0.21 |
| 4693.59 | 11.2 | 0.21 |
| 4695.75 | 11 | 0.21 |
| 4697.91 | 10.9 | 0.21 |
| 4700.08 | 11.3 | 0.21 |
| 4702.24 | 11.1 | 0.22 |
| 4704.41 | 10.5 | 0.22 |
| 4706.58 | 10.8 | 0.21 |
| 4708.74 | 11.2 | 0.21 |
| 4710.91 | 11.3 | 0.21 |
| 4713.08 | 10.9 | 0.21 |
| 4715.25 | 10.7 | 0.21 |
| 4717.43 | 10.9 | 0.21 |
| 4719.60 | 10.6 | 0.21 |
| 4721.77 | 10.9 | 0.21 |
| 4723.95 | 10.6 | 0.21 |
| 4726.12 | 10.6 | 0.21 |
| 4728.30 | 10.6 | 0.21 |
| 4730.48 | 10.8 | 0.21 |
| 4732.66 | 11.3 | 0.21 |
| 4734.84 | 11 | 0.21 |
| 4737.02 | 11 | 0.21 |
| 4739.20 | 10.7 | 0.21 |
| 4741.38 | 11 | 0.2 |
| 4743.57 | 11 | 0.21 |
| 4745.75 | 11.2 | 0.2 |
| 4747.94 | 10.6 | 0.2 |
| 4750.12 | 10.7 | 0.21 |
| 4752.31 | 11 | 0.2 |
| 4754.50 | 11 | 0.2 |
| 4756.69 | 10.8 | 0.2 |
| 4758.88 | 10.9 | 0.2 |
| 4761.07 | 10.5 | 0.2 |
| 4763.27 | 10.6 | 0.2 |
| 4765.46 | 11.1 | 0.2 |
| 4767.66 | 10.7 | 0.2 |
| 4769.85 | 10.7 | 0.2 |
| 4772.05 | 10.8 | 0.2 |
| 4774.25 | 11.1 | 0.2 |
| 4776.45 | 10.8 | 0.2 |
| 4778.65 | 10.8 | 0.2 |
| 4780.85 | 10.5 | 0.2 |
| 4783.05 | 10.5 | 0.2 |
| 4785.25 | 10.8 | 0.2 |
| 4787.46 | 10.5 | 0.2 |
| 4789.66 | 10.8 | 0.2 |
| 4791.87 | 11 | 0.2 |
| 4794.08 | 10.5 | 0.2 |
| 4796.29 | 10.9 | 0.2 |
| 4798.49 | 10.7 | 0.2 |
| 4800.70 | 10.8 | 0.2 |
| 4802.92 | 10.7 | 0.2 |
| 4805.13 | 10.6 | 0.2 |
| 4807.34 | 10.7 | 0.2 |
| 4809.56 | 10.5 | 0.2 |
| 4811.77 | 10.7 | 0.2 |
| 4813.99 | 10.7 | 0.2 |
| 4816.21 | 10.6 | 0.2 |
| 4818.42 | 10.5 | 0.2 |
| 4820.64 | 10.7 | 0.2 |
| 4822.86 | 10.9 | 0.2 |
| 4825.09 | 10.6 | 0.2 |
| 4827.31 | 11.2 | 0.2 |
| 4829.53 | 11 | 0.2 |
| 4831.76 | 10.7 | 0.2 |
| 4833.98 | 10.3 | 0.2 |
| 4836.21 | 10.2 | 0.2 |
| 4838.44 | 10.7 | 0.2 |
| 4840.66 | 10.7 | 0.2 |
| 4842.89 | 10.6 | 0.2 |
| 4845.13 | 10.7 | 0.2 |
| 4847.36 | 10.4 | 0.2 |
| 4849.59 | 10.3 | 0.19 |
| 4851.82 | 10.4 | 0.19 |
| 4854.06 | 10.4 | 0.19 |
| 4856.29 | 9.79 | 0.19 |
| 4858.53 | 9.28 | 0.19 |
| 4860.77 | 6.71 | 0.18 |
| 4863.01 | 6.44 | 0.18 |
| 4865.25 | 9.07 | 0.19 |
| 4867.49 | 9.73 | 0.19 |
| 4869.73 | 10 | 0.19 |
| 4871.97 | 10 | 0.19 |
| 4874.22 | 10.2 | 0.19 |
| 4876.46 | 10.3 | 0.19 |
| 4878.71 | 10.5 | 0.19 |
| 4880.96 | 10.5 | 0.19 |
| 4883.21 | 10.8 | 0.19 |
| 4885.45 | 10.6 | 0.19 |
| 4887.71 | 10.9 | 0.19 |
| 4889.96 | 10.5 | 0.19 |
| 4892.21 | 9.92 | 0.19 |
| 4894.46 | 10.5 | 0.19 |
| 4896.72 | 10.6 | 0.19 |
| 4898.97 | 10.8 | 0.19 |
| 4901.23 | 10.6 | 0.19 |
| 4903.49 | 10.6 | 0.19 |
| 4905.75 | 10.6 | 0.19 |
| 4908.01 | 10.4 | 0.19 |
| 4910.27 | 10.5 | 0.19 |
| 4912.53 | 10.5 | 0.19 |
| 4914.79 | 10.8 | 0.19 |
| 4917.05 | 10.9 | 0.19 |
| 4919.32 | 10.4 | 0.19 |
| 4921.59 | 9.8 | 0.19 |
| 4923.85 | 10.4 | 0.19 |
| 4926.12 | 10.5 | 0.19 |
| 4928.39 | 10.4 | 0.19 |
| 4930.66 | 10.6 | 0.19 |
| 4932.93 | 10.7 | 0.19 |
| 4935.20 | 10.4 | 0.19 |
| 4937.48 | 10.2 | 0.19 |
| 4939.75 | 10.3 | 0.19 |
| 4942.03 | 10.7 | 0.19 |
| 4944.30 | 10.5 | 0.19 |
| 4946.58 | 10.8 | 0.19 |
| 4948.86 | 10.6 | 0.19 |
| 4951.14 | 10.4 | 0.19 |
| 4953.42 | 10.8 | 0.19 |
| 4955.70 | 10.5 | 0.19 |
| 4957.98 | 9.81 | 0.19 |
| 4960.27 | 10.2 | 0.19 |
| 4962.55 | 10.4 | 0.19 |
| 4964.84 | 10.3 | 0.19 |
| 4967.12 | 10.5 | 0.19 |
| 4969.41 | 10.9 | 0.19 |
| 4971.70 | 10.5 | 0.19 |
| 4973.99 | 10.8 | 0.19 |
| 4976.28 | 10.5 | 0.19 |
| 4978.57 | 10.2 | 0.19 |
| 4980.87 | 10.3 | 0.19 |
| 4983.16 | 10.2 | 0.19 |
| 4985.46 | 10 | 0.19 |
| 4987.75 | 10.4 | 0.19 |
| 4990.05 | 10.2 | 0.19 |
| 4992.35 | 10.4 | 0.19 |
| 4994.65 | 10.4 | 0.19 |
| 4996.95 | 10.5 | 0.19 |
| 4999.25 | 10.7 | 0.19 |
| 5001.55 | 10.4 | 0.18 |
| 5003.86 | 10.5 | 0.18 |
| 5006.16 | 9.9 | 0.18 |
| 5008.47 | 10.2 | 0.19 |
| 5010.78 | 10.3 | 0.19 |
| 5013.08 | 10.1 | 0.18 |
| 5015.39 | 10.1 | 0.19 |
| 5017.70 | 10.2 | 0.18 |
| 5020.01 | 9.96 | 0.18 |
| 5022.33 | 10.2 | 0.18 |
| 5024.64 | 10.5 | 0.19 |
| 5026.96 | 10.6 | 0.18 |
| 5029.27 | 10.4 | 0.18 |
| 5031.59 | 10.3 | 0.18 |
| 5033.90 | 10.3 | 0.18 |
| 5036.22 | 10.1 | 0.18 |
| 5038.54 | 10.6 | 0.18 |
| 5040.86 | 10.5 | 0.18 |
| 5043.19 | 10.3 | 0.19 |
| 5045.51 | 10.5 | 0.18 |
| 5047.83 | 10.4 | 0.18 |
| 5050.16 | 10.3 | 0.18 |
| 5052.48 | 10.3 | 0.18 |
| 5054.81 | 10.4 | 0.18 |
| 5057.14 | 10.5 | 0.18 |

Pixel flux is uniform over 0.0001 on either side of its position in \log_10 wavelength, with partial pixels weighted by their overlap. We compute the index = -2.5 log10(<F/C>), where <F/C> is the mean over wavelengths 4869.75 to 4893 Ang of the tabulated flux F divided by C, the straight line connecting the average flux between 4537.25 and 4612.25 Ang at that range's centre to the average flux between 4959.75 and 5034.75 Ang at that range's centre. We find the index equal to 0.01 mag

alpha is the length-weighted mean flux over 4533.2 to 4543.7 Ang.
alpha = 11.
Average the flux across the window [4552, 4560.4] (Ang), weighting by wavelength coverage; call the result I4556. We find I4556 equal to 11.2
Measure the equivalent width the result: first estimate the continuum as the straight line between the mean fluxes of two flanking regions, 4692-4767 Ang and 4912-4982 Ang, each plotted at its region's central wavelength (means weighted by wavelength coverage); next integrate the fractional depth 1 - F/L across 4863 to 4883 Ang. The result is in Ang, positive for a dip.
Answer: 1.4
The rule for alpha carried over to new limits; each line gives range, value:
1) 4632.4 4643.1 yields 10.9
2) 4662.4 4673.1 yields 11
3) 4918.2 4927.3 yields 10.3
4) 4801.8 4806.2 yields 10.6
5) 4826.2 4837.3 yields 10.7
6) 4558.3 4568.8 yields 11.1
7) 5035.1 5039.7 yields 10.4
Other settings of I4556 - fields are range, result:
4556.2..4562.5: 11.1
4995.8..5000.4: 10.6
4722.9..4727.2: 10.6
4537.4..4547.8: 11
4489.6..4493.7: 11.4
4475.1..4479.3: 11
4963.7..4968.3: 10.4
